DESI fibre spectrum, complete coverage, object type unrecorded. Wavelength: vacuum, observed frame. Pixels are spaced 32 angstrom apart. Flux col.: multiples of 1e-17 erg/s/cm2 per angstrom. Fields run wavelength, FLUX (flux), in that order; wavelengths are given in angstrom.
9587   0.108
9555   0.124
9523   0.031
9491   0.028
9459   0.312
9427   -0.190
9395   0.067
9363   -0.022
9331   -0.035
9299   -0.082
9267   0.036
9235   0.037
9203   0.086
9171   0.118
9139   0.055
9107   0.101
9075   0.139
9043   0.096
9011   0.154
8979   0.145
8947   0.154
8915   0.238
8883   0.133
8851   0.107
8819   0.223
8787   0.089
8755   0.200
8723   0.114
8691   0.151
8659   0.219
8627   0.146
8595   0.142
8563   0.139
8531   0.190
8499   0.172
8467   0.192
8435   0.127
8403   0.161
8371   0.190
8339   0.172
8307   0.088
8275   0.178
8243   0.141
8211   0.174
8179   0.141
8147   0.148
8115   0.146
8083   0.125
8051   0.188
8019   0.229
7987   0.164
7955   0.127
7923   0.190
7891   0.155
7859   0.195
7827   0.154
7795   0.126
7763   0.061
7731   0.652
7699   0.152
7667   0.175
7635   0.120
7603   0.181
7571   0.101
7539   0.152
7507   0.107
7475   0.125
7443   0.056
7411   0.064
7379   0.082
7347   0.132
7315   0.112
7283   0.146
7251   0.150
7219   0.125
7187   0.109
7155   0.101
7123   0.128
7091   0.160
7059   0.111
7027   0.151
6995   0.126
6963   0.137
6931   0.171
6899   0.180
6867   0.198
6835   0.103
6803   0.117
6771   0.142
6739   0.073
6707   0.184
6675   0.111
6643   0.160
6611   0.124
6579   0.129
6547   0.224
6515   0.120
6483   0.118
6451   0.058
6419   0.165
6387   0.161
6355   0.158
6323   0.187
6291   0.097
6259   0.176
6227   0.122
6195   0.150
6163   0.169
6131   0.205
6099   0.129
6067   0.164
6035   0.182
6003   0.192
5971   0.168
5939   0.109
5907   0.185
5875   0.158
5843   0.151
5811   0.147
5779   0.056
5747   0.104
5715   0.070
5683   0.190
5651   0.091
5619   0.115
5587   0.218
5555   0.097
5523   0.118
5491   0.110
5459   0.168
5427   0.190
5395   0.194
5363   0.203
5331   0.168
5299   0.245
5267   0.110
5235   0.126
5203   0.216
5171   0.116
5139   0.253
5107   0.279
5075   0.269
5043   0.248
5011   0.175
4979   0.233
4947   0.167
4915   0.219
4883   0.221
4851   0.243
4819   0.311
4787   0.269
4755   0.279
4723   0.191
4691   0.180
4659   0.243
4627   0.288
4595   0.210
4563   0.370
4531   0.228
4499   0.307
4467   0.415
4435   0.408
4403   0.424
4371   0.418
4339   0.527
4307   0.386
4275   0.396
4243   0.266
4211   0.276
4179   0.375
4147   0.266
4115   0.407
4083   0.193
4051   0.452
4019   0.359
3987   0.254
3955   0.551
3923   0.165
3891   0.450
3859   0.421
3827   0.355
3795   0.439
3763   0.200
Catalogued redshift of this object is 1.075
